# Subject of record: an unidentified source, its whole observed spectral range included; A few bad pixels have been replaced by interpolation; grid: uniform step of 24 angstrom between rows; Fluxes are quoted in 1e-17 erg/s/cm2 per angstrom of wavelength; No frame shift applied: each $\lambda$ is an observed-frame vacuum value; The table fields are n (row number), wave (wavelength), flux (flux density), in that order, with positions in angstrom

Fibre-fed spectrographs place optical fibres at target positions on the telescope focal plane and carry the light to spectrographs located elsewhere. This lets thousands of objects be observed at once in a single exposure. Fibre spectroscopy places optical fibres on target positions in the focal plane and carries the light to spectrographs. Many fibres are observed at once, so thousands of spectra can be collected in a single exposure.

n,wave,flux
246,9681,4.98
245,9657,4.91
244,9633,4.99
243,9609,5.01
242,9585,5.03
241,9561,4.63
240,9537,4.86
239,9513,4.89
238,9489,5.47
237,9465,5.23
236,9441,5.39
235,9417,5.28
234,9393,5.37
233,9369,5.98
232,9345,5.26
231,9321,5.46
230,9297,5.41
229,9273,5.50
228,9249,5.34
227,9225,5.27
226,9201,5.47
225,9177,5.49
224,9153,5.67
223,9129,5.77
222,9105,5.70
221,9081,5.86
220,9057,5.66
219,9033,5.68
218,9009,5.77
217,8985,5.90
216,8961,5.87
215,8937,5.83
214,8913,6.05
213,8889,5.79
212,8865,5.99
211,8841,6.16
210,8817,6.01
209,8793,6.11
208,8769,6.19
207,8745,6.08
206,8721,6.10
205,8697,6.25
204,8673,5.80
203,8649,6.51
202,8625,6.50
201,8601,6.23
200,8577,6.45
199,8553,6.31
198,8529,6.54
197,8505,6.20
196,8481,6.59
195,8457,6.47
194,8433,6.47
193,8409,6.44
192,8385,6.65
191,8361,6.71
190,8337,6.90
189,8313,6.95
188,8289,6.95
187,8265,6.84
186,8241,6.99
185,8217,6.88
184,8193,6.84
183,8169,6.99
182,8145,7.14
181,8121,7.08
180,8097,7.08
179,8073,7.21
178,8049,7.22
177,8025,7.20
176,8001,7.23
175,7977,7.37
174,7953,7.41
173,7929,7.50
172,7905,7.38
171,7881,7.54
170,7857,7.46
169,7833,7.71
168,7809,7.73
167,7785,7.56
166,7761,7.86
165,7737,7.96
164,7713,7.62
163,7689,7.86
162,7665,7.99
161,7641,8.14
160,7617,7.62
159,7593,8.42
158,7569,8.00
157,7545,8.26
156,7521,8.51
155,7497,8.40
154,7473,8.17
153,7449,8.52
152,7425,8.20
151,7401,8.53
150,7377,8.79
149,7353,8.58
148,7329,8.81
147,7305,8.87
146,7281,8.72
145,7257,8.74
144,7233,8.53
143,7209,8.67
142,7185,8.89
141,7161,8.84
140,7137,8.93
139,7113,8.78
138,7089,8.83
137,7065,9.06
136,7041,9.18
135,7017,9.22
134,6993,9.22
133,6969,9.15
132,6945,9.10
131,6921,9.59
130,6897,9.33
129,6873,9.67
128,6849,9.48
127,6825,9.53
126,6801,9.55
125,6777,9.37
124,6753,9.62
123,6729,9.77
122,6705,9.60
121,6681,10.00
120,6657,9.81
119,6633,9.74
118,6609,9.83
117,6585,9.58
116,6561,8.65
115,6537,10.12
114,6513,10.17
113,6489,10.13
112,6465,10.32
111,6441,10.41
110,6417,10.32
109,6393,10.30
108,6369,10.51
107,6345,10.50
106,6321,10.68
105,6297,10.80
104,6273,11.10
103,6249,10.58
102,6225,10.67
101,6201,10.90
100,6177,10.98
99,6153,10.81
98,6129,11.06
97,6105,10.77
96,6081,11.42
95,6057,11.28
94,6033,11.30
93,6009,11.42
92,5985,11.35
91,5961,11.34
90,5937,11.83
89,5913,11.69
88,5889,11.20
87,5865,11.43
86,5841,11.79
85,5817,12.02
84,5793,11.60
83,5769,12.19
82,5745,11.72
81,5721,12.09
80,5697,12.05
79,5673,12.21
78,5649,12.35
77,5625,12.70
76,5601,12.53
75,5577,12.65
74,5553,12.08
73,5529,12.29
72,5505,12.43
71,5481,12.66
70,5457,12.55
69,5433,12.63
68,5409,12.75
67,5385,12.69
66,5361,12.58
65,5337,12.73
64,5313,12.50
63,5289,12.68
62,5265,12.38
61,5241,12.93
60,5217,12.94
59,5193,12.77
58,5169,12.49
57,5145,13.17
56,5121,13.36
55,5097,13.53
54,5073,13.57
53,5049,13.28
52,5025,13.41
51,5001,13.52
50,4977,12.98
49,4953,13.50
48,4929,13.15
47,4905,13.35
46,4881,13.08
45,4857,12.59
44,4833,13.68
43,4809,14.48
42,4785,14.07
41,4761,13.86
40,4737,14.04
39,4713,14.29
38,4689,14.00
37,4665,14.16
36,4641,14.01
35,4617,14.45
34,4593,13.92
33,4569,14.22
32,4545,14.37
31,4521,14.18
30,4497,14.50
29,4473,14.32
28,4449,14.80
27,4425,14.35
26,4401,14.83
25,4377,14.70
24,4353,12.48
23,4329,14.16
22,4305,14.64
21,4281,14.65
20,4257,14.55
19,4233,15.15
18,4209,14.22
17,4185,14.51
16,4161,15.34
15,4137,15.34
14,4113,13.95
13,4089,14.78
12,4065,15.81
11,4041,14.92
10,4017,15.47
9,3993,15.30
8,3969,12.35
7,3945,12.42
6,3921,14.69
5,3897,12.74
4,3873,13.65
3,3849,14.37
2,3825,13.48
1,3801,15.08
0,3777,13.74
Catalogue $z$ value 0.00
